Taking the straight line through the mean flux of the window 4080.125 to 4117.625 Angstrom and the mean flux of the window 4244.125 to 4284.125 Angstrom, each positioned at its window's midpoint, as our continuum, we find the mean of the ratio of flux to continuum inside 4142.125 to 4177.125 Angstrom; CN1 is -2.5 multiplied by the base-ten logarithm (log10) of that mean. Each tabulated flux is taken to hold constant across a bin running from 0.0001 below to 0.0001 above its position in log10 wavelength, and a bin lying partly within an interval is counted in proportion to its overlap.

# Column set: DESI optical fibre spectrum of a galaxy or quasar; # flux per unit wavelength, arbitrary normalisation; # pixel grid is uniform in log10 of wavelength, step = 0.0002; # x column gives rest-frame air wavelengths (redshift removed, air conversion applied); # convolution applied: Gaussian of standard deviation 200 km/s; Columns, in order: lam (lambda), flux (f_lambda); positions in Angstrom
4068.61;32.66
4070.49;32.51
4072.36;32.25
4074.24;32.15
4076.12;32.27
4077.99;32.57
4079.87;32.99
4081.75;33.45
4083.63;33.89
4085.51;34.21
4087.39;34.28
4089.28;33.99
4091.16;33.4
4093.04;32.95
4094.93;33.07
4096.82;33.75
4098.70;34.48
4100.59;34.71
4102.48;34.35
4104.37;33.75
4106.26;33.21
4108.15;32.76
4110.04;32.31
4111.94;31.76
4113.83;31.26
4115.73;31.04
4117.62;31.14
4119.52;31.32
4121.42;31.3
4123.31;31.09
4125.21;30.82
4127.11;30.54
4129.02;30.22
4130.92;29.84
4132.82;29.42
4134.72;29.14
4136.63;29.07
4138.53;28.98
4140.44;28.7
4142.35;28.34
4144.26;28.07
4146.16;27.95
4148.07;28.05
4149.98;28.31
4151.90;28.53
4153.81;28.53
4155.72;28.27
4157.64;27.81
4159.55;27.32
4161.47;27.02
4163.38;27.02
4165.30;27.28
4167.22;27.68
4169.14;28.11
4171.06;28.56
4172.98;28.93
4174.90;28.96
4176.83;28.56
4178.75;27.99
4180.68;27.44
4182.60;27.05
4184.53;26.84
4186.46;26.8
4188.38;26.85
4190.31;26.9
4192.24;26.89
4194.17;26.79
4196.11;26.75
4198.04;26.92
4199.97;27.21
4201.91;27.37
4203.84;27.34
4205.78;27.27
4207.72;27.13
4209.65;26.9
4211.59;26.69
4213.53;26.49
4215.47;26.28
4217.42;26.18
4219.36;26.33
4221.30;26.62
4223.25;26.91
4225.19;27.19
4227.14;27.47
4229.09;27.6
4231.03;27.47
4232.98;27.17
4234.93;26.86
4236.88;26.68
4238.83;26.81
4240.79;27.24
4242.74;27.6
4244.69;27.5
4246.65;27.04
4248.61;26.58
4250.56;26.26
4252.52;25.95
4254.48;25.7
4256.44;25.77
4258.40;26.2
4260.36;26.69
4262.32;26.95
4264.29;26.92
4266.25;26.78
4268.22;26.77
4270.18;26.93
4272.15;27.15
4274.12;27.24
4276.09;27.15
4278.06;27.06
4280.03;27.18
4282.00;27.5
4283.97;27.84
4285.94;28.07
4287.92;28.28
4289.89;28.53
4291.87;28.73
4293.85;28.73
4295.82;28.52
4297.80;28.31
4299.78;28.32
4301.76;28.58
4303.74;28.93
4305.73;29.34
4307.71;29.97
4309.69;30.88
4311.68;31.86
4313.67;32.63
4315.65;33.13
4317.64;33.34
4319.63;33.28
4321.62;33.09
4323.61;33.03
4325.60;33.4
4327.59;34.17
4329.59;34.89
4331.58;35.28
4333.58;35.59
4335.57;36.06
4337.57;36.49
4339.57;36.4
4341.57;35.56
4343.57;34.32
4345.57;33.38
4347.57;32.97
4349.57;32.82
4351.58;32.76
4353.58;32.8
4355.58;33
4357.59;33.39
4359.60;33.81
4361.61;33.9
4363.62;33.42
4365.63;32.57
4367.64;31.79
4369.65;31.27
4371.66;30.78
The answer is 0.10 mag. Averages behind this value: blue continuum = 33.2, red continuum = 26.8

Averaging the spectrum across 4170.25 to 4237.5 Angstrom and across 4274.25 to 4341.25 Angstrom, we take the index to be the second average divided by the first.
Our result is 1.14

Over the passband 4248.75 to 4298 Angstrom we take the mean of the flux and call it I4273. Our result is 27.2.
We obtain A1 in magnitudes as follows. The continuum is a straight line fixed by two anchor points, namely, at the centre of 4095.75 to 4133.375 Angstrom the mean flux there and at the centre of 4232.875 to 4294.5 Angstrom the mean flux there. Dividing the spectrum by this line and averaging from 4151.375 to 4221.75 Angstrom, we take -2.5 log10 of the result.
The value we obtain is 0.087 mag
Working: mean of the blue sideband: 32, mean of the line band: 27.3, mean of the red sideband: 27.1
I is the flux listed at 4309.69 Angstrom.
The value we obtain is 30.88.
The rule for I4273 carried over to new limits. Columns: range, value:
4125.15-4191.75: 28.2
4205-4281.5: 26.8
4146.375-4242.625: 27.3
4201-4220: 26.8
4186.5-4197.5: 26.8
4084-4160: 31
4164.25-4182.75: 28.1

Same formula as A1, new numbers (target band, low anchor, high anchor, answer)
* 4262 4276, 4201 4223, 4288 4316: 0.064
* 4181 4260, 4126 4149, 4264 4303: 0.058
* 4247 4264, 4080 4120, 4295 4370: 0.241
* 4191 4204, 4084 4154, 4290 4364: 0.174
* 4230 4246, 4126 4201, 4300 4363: 0.118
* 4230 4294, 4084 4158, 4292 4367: 0.184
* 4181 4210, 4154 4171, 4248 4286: 0.015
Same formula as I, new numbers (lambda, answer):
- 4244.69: 27.5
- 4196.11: 26.75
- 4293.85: 28.73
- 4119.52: 31.32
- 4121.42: 31.3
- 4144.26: 28.07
